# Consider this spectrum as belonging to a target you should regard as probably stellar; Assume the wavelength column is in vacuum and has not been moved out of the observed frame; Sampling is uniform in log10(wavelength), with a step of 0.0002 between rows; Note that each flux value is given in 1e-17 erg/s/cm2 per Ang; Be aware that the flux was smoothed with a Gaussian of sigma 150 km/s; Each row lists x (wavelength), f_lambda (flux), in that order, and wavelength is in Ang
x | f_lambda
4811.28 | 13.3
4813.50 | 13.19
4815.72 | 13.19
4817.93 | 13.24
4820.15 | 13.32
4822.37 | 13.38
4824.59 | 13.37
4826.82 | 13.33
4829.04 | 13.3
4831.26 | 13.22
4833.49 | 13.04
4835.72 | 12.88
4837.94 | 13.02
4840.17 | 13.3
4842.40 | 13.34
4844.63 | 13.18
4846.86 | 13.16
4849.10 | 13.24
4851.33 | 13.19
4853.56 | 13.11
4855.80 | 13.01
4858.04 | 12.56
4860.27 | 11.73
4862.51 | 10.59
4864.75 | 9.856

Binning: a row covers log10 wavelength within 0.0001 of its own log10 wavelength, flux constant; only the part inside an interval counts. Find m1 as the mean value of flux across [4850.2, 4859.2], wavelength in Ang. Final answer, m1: 13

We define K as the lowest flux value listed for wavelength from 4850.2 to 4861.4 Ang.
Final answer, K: 11.73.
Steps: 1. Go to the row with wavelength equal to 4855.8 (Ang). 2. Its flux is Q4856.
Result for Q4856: 13.01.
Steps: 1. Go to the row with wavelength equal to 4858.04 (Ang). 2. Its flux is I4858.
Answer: 12.56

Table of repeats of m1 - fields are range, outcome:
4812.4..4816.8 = 13.2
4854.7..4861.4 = 12.4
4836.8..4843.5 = 13.2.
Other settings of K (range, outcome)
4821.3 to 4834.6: 13.04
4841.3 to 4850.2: 13.16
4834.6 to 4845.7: 12.88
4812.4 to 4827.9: 13.19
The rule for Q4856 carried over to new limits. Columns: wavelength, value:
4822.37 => 13.38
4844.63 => 13.18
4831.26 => 13.22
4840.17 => 13.3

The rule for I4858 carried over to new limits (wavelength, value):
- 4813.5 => 13.19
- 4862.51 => 10.59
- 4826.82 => 13.33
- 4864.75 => 9.856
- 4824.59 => 13.37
